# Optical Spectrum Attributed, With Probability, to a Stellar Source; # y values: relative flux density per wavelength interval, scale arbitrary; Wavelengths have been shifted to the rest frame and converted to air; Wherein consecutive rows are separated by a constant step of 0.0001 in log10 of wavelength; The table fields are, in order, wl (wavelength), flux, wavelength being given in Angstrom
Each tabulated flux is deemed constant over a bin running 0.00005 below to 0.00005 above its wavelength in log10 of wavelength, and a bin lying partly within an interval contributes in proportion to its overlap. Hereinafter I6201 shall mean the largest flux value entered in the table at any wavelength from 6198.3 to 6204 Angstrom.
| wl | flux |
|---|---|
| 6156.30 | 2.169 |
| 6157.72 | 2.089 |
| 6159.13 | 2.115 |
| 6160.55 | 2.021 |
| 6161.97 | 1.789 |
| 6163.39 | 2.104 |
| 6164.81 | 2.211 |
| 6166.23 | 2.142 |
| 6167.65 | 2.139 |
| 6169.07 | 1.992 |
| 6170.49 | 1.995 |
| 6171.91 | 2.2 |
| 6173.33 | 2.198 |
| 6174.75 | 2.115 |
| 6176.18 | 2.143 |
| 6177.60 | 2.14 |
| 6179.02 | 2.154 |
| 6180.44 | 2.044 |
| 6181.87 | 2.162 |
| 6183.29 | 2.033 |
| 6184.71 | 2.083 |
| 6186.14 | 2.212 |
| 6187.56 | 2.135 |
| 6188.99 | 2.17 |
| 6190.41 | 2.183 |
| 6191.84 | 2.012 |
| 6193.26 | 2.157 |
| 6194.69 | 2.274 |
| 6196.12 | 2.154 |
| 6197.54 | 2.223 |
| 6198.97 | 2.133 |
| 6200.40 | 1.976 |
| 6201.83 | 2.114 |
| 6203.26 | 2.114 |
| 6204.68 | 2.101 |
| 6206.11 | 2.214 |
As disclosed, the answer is 2.133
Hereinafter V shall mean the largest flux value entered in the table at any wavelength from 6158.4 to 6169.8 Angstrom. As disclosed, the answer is 2.211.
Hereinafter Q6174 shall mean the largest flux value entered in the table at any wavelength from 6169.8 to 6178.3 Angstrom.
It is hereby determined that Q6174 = 2.2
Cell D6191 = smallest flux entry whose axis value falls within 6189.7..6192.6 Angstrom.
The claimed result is 2.012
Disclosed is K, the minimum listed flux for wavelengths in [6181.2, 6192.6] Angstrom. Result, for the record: 2.012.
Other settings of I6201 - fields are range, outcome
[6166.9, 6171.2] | 2.139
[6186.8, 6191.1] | 2.183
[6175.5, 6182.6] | 2.162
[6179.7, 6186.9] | 2.212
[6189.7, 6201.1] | 2.274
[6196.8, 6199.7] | 2.223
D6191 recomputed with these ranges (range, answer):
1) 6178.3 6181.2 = 2.044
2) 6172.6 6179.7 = 2.115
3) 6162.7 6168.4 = 2.104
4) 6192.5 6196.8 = 2.154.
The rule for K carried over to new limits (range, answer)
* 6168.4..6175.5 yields 1.992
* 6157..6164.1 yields 1.789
